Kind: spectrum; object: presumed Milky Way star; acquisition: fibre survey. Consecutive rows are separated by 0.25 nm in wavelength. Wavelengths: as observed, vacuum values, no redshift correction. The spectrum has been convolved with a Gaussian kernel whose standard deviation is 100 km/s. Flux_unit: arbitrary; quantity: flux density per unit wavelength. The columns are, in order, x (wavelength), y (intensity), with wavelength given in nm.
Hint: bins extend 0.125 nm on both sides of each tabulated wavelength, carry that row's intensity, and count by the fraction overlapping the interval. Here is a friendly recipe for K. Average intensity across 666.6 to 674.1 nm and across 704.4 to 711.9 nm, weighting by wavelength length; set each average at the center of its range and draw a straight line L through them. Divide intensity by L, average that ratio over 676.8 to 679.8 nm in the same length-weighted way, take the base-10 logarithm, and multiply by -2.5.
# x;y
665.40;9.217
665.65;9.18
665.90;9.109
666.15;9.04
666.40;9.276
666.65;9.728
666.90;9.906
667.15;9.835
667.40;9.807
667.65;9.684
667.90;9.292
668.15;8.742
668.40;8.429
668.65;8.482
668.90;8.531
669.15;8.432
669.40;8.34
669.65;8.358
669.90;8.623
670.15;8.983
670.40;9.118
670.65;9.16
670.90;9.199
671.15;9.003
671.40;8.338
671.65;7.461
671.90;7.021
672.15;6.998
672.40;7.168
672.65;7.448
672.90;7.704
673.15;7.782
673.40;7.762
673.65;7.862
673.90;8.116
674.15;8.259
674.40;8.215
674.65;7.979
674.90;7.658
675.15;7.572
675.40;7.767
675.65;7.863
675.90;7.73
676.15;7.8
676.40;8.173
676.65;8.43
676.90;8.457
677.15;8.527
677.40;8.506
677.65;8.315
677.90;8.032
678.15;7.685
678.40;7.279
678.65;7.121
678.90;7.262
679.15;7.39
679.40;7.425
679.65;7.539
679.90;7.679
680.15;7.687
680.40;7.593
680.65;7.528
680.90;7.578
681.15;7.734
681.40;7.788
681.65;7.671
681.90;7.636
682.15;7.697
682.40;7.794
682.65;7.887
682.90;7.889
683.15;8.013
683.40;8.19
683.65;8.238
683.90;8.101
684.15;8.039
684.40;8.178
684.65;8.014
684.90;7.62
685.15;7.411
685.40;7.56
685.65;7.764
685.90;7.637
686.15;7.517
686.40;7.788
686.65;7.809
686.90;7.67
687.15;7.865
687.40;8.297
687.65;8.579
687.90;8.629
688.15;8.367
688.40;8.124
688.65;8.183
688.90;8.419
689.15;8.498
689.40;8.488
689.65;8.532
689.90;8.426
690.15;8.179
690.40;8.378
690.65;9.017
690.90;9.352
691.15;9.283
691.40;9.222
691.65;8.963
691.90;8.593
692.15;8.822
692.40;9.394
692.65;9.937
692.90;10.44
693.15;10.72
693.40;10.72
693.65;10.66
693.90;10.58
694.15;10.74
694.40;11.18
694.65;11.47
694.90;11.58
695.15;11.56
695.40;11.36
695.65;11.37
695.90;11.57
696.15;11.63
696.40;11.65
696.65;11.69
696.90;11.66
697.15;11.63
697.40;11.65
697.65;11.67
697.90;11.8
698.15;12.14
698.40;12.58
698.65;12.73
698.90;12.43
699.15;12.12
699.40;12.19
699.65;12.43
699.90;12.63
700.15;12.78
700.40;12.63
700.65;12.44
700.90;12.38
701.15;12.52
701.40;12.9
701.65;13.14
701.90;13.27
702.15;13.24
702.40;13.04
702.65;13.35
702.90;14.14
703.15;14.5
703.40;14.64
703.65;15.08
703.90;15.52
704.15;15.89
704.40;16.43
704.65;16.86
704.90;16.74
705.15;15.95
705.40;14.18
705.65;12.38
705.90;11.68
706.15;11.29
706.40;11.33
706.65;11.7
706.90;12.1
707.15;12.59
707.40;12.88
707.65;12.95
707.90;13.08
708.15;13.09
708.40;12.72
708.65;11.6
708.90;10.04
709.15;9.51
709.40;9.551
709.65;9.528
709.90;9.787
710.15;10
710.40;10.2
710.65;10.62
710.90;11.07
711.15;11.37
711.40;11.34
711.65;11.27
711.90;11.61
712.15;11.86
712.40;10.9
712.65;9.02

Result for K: 0.19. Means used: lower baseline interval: 8.5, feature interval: 7.79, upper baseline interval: 12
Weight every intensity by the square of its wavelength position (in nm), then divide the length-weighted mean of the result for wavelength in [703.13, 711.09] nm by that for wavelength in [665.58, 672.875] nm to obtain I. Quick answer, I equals 1.6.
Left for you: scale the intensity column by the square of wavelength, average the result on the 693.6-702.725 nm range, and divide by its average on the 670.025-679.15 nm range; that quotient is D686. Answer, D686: 1.6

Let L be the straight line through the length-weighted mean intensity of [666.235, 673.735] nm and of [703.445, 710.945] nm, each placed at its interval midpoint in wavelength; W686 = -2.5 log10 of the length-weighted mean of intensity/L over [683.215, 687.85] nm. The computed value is 0.28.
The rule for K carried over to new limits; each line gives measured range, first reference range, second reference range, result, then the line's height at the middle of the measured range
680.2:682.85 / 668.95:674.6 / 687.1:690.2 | 0.079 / 8.28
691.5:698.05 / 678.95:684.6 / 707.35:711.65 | -0.164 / 9.34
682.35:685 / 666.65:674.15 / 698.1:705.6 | 0.313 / 10.7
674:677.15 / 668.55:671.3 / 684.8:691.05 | 0.072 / 8.57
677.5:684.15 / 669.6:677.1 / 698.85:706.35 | 0.221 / 9.49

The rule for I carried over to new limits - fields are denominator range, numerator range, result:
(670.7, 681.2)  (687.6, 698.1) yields 1.35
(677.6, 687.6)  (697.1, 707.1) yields 1.80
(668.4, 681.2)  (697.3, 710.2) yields 1.74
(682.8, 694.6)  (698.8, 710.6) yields 1.54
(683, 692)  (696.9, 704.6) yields 1.66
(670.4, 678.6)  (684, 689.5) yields 1.04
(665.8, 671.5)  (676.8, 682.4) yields 0.89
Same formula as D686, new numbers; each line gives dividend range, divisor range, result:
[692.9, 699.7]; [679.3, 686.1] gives 1.55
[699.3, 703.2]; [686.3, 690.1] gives 1.63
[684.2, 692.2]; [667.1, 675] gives 1.04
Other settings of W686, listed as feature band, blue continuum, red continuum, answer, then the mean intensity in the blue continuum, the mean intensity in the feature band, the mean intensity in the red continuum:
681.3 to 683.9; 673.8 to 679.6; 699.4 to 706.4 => 0.17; 7.89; 7.89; 13.7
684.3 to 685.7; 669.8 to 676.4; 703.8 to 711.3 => 0.23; 8.02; 7.75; 12.4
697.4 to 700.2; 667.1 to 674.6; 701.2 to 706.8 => 0.07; 8.39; 12.3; 13.9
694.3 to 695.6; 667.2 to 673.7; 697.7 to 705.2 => 0.10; 8.4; 11.4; 13.6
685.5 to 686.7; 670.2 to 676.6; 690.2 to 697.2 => 0.23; 7.98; 7.69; 10.4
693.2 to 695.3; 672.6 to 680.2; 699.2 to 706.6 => 0.06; 7.84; 11.1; 13.6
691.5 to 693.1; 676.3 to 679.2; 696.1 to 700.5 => 0.16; 7.94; 9.42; 12.1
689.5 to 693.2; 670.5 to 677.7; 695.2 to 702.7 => 0.20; 8.01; 9.11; 12.3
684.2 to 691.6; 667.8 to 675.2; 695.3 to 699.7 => 0.27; 8.2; 8.24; 11.9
